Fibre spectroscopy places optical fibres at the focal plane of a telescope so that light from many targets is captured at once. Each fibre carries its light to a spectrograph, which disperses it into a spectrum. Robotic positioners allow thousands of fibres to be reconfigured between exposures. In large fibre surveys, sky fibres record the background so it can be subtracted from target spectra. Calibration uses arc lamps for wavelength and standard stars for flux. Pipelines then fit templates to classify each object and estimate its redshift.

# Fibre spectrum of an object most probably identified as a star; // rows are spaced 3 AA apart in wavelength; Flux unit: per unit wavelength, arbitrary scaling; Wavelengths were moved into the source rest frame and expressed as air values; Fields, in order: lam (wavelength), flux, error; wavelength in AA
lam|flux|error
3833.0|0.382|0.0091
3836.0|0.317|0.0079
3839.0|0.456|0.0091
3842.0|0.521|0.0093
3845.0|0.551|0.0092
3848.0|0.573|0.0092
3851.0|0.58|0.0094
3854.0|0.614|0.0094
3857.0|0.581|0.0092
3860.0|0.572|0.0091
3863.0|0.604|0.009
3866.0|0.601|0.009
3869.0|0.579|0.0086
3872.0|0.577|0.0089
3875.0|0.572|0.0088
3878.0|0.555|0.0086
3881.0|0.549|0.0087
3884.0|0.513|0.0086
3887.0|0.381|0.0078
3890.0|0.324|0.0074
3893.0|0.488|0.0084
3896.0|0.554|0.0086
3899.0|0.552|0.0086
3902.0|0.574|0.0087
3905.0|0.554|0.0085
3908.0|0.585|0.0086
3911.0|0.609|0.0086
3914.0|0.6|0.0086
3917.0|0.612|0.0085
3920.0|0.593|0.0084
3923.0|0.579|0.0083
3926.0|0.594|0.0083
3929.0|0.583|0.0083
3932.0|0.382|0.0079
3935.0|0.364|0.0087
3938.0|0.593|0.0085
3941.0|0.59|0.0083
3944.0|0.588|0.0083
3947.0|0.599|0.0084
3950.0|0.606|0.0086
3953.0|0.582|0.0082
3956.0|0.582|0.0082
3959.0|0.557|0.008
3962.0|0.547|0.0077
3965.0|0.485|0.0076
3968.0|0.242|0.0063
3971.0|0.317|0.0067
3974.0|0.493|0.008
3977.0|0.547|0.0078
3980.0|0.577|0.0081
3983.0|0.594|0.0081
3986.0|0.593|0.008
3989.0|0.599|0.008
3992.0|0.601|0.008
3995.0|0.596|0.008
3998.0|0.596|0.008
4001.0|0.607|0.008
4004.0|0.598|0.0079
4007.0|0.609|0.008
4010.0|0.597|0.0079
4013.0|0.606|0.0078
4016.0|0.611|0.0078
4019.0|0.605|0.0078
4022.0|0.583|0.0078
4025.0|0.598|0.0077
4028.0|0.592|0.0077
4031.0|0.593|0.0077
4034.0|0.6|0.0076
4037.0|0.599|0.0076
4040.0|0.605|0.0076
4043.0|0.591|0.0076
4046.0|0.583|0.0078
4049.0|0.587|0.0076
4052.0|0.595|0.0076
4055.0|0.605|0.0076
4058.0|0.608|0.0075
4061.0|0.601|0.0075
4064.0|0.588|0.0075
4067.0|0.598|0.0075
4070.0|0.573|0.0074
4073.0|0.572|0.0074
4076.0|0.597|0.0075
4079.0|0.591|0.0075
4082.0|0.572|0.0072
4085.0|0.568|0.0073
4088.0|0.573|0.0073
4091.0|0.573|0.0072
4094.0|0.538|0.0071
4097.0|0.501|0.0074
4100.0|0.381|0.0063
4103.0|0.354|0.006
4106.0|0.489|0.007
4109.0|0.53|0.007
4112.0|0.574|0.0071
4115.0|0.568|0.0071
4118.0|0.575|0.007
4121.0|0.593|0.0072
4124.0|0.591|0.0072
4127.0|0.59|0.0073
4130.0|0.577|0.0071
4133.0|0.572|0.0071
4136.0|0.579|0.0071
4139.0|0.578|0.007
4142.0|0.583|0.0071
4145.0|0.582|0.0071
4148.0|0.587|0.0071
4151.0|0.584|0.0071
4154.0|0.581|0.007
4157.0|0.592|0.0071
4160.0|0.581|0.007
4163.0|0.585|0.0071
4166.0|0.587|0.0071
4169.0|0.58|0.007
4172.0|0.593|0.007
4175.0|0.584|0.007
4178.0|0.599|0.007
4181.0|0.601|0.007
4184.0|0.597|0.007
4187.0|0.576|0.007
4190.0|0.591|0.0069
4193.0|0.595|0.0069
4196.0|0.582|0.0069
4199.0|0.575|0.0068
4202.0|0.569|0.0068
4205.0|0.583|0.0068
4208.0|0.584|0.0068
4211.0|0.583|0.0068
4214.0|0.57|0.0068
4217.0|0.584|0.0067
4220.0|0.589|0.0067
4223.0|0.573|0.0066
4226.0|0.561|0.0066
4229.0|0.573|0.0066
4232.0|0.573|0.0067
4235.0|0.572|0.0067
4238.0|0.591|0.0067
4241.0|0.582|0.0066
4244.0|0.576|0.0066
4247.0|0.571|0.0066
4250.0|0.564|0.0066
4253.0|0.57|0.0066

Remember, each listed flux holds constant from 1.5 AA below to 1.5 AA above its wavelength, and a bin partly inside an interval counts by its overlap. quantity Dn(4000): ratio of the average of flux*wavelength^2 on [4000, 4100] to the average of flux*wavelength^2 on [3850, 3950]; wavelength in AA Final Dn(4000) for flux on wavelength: 1.14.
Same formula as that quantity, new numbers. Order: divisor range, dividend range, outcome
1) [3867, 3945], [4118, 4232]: 1.23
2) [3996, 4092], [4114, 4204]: 1.04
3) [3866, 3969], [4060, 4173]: 1.16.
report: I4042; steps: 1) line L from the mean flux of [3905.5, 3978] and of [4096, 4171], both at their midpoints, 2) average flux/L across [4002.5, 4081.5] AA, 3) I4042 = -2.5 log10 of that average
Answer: -0.09 mag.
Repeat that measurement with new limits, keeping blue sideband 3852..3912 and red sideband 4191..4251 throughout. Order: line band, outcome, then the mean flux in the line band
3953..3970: 0.141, 0.486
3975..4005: -0.062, 0.589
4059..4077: -0.047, 0.588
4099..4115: 0.186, 0.478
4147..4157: -0.026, 0.585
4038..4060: -0.065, 0.596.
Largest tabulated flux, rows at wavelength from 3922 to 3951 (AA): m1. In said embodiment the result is 0.606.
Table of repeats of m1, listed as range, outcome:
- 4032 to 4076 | 0.608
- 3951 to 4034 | 0.611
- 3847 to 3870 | 0.614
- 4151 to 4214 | 0.601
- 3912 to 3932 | 0.612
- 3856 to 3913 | 0.609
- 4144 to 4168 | 0.592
